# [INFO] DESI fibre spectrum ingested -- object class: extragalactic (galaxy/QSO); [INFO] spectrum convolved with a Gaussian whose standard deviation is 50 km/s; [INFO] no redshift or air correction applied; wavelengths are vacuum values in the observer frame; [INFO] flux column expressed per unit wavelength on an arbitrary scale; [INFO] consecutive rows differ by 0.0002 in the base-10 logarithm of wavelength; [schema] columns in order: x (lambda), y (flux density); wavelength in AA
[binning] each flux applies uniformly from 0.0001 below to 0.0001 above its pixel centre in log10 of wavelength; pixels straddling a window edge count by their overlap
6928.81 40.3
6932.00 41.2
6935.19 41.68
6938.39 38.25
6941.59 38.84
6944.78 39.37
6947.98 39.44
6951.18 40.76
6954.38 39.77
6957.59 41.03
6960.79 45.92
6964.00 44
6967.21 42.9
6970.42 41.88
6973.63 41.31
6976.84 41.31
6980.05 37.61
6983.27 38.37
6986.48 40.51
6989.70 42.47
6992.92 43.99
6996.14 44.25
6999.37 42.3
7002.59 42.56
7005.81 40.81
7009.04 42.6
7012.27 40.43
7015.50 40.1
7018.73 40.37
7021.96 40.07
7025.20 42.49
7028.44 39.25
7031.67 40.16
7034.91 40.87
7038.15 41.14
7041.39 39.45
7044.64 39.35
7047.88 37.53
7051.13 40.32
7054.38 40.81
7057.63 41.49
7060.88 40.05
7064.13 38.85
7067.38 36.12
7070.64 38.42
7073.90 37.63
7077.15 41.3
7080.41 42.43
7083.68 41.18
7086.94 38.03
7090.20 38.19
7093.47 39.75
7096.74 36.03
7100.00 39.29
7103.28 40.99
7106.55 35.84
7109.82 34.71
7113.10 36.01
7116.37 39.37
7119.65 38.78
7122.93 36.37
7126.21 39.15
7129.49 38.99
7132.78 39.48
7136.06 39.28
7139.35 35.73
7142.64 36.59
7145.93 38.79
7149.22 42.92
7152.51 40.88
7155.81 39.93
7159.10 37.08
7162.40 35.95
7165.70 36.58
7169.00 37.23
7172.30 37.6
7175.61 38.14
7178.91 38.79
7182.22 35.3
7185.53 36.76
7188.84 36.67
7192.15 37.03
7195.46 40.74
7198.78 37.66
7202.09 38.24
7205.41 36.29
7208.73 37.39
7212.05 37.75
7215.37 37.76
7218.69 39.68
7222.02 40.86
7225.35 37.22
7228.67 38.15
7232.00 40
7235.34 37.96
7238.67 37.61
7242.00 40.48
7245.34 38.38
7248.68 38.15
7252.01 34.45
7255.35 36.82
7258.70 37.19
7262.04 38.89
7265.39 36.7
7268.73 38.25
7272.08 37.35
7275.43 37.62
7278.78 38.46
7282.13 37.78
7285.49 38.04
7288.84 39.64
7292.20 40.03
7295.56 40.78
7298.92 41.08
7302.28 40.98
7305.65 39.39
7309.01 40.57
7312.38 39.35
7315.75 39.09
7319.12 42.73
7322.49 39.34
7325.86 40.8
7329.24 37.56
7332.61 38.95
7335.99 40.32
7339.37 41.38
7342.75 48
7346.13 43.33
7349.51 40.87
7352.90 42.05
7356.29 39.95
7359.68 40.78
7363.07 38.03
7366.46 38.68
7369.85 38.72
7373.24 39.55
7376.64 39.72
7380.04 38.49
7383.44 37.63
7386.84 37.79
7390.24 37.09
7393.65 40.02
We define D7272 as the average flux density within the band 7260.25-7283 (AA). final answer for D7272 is 37.9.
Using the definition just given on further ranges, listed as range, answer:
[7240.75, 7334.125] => 38.9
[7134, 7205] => 38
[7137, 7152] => 38.7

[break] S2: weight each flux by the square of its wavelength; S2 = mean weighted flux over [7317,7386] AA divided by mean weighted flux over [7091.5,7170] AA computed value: 1.12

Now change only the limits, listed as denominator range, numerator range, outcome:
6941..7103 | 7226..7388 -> 1.05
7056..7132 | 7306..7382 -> 1.12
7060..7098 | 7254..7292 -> 1.03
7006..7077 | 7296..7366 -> 1.10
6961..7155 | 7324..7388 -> 1.09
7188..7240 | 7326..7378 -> 1.10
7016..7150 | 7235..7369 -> 1.07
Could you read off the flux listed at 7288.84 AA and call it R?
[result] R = 39.64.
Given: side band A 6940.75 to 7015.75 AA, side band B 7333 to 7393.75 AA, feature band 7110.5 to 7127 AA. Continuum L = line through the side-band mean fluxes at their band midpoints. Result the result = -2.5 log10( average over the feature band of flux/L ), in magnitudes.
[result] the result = 0.09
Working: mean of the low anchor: 41.4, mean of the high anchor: 40.1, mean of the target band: 37.7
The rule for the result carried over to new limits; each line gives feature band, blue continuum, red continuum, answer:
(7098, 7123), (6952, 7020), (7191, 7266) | 0.06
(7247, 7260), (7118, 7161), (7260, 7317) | 0.07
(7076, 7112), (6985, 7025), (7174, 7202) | 0.03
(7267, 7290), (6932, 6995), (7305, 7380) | 0.07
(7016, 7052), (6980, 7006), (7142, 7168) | 0.02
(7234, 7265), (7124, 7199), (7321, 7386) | 0.04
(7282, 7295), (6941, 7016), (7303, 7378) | 0.04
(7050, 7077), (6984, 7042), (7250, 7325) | 0.04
